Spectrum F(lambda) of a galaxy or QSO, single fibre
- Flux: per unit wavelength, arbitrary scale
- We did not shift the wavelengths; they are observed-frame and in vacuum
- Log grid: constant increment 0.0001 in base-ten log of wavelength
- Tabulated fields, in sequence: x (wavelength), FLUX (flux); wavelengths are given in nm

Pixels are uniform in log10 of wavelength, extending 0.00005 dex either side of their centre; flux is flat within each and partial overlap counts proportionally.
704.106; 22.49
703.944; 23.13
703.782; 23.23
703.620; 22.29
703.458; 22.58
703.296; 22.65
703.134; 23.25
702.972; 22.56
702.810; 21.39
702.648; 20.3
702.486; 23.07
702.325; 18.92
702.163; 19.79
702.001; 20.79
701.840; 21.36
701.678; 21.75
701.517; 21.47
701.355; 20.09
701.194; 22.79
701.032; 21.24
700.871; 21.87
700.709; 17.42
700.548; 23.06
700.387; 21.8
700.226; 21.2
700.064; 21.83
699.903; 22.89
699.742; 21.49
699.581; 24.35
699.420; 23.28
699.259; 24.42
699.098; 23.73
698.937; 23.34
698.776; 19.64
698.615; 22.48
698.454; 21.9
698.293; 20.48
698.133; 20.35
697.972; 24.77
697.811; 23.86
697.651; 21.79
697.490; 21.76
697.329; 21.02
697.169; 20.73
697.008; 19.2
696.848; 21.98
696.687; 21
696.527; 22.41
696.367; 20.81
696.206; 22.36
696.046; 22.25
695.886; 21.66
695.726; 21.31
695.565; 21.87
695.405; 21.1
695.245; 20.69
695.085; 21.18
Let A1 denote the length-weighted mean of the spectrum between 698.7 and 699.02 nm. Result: 21.5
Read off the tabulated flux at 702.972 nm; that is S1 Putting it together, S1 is 22.56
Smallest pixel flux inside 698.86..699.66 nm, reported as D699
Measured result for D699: 23.28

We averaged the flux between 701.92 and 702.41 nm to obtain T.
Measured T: 19.9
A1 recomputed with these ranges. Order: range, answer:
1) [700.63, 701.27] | 20.8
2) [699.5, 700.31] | 22.3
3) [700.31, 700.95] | 21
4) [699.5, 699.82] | 22.9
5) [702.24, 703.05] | 21.2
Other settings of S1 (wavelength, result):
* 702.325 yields 18.92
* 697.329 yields 21.02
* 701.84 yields 21.36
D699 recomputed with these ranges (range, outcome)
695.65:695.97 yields 21.31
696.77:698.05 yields 19.2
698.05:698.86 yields 19.64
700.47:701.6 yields 17.42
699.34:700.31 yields 21.2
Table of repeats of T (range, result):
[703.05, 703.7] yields 22.7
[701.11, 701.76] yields 21.5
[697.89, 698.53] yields 21.9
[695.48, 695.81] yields 21.6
